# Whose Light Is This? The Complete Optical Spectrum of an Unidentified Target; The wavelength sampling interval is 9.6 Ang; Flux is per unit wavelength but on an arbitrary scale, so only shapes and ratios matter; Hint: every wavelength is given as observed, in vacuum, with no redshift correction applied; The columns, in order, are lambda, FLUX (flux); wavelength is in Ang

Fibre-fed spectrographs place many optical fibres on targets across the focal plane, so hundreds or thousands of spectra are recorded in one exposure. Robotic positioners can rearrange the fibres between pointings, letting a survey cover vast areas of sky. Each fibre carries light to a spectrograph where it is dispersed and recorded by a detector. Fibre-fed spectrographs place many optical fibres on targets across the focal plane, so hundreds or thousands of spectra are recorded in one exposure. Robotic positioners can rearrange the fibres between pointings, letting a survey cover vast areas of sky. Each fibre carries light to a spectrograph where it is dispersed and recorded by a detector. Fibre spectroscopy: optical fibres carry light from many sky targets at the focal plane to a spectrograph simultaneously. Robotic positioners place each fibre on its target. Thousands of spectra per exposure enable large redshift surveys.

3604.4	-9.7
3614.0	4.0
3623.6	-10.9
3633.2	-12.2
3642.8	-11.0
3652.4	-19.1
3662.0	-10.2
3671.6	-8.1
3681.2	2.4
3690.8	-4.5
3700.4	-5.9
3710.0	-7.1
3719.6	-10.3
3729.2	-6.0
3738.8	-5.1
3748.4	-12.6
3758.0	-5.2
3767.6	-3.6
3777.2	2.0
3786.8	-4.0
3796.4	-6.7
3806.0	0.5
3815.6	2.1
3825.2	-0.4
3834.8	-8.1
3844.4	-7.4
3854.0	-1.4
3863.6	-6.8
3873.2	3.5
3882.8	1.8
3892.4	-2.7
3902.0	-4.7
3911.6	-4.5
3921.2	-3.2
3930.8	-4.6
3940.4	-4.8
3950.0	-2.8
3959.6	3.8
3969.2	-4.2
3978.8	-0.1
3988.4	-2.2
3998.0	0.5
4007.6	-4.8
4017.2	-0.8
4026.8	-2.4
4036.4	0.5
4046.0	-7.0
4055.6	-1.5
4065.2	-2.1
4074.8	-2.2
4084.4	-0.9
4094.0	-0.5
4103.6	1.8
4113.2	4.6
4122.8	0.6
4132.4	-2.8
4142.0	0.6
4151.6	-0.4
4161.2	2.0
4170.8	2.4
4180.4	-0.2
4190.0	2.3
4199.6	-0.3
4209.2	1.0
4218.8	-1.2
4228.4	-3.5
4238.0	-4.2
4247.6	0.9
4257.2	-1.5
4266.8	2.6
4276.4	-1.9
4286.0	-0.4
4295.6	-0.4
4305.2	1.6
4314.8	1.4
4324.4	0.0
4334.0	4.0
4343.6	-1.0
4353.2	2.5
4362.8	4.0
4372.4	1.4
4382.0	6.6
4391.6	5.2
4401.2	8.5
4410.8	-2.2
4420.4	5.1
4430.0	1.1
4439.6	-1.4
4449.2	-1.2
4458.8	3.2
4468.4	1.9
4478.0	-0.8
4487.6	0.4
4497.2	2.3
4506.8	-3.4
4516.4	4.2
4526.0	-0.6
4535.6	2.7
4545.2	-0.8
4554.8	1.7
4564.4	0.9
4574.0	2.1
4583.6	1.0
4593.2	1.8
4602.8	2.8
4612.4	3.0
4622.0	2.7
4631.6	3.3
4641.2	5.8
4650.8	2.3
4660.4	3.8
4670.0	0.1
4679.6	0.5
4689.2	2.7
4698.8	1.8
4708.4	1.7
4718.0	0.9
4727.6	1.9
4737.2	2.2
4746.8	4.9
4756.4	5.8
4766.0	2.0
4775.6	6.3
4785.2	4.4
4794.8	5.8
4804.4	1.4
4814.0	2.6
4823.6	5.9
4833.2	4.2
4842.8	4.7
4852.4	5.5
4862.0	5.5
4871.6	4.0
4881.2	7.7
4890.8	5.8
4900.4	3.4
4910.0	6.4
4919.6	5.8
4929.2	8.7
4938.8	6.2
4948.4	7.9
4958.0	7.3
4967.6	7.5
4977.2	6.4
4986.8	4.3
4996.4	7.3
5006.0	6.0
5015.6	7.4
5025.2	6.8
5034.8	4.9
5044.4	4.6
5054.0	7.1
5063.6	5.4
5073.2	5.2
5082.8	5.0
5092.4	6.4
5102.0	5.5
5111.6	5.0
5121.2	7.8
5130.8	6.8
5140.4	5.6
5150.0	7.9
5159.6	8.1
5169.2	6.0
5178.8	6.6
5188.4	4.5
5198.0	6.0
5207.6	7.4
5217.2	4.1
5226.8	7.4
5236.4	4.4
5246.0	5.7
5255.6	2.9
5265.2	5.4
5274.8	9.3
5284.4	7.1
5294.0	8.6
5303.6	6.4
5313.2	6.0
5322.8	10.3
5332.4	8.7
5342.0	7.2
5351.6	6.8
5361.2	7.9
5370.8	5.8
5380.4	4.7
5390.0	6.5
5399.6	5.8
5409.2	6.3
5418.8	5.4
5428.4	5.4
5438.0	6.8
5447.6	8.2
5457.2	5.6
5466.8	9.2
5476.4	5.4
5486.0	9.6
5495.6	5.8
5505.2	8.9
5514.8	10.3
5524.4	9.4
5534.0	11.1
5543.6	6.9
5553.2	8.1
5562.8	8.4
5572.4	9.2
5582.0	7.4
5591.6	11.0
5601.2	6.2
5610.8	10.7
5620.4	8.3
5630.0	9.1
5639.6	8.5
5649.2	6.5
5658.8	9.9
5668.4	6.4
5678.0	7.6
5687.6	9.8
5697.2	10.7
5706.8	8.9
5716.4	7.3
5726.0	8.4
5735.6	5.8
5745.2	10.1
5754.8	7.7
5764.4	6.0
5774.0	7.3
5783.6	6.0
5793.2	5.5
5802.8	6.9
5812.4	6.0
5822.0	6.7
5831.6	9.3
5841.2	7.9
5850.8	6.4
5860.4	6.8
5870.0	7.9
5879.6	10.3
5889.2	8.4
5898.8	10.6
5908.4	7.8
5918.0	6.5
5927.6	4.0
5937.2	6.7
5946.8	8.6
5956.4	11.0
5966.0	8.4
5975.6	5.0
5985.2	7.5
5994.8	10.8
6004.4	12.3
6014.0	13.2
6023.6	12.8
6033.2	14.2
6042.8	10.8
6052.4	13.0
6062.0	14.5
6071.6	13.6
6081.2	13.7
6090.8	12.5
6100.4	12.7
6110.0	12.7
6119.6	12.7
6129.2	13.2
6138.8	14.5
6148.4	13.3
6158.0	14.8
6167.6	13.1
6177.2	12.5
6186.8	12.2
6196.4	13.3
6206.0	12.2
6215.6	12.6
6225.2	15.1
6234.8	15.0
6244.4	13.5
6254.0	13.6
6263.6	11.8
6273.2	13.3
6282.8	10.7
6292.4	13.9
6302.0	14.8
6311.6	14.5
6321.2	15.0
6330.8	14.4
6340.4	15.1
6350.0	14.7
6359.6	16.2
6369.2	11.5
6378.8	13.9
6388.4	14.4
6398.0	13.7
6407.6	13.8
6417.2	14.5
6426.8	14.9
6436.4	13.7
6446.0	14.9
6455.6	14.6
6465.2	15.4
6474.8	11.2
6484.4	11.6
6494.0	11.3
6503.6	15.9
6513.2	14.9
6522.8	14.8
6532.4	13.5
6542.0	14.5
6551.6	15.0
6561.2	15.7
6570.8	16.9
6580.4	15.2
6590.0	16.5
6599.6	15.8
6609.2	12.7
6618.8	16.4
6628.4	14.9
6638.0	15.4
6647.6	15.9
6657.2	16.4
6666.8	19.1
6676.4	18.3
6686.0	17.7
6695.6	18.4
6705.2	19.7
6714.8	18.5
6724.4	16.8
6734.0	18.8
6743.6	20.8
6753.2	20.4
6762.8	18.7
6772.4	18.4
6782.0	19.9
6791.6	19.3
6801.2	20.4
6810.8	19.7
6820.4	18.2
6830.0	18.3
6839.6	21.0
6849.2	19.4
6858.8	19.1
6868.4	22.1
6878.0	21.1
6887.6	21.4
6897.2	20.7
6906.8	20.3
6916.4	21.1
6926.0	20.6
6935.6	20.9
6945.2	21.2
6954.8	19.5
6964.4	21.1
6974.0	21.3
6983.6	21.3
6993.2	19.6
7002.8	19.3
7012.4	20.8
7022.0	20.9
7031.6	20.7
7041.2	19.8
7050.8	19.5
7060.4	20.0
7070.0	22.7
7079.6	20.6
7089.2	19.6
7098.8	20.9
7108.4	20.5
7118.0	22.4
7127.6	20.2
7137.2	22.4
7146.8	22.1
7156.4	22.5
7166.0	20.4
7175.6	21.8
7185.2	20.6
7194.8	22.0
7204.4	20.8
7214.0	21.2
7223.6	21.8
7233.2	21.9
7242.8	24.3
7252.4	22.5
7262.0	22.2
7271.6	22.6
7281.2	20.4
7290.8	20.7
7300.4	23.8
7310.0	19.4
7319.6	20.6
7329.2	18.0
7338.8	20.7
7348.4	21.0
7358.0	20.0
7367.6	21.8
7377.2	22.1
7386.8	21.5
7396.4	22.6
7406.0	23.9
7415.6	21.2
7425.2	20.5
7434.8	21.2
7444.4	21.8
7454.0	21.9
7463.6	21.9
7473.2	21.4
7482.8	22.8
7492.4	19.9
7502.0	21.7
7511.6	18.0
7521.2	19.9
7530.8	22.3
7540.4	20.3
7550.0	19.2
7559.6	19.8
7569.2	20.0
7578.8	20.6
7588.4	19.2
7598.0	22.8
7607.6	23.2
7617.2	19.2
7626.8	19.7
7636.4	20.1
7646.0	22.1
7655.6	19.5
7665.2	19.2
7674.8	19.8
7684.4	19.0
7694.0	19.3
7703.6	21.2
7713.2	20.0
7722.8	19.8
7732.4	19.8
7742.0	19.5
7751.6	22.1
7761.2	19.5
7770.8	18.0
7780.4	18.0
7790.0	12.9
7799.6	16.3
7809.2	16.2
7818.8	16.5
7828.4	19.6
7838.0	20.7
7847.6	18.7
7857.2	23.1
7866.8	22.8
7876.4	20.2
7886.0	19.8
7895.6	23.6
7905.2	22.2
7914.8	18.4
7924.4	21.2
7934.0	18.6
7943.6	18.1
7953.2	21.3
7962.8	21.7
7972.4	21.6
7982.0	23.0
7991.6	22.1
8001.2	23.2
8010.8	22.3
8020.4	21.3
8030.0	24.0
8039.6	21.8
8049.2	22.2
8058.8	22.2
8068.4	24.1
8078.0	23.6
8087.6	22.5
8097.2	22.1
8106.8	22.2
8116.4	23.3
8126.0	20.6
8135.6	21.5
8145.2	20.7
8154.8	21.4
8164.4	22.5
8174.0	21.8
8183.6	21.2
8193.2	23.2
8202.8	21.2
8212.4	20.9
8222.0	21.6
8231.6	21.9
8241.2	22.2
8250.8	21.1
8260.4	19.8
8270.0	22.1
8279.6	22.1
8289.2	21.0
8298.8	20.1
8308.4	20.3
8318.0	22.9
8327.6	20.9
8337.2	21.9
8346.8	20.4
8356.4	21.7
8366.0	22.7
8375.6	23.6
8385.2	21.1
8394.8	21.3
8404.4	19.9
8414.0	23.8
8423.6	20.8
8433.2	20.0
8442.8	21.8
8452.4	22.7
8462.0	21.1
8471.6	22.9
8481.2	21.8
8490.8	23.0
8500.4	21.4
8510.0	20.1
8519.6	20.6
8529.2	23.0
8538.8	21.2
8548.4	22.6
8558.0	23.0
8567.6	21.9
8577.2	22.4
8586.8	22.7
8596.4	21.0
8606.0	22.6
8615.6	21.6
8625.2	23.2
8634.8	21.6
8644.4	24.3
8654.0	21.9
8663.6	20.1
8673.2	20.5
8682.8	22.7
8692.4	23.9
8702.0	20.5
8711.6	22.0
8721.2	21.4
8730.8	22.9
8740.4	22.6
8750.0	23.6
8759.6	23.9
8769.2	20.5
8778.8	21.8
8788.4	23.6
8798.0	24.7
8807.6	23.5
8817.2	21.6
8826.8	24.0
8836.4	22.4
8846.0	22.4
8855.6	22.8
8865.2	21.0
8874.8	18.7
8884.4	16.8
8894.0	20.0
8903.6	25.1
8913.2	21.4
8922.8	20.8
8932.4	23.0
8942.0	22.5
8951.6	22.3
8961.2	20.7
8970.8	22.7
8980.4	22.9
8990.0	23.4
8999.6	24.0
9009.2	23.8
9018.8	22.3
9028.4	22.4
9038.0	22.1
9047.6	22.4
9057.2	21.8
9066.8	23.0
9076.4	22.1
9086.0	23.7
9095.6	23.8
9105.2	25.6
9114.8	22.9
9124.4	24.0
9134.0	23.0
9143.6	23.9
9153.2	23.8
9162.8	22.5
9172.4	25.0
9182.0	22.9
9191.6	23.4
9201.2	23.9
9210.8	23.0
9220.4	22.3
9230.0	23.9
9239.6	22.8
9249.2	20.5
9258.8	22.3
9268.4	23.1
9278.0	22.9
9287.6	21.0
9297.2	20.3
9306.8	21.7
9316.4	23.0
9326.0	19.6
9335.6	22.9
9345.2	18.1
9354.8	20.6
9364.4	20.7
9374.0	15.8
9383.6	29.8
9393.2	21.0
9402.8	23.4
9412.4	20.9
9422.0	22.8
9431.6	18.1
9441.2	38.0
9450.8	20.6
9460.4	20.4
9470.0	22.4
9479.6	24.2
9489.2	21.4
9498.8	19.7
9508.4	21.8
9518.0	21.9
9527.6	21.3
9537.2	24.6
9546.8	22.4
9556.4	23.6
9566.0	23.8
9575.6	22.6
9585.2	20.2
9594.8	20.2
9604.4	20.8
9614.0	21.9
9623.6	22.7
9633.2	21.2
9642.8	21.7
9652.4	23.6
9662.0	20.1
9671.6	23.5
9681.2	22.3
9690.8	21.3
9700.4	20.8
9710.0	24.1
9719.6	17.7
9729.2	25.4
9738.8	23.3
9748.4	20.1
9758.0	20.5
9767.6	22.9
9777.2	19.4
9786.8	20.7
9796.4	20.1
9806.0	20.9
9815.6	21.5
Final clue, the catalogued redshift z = 0.51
